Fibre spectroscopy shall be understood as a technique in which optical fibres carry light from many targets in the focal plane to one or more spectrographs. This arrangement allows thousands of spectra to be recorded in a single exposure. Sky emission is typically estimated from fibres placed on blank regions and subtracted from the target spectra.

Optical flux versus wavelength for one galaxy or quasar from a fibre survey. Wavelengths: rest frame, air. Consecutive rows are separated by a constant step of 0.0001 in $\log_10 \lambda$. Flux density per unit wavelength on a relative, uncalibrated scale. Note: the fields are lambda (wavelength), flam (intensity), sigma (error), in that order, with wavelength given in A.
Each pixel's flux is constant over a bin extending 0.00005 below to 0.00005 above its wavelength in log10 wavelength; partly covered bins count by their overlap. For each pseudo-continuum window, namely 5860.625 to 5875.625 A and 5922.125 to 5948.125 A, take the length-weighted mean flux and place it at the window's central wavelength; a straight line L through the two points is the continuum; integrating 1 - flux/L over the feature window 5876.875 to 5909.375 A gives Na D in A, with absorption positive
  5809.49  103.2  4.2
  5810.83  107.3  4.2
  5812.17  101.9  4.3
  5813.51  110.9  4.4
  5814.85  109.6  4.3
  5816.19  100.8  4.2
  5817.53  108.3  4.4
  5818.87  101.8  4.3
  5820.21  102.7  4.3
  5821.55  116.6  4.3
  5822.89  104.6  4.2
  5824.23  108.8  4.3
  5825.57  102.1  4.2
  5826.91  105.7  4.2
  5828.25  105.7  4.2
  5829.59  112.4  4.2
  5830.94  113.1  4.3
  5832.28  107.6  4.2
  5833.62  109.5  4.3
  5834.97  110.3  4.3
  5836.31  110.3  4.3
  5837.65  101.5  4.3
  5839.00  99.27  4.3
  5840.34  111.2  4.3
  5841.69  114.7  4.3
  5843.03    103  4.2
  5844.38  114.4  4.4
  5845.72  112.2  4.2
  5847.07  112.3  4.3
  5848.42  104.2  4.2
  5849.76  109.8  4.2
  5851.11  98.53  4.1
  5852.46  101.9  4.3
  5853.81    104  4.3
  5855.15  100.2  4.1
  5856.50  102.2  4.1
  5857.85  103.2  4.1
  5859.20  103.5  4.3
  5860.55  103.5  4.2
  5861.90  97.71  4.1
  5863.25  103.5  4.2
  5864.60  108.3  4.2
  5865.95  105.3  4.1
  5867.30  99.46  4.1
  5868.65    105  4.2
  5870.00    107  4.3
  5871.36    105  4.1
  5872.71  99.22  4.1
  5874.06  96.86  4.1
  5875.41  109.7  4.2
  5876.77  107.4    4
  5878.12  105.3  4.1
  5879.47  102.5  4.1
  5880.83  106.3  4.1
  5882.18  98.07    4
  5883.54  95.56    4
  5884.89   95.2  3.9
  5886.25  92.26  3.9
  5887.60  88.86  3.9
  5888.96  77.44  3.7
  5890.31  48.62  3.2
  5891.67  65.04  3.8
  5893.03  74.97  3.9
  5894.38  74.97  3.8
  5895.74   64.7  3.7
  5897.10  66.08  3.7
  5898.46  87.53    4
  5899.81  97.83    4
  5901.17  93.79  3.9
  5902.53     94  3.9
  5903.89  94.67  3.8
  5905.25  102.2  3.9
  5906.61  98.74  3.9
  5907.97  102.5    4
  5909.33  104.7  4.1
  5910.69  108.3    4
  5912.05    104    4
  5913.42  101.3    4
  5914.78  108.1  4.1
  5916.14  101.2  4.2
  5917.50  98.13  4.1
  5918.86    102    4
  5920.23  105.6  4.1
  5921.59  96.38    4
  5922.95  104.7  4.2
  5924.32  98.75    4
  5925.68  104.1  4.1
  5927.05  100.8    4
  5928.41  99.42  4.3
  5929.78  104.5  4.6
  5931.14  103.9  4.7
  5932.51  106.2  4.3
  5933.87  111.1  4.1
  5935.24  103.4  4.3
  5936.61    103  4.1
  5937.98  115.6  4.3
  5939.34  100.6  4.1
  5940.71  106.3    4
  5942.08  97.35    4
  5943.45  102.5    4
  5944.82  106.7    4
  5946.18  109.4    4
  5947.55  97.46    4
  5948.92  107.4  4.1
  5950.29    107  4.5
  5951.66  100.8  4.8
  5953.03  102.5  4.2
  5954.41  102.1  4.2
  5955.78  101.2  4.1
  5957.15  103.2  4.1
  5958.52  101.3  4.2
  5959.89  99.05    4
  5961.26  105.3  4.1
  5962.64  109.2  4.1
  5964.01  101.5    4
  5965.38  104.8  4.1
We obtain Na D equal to 4.60 A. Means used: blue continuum 103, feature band 88.9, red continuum 104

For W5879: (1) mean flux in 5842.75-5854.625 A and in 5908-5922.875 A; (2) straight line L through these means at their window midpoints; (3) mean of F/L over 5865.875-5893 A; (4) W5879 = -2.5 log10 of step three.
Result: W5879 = 0.11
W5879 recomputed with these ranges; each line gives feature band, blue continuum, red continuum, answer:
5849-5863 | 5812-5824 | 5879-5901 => -0.09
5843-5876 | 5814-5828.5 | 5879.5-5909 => -0.09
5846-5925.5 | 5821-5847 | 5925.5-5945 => 0.10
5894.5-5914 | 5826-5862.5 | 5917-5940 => 0.12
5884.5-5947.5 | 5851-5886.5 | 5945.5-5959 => 0.07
